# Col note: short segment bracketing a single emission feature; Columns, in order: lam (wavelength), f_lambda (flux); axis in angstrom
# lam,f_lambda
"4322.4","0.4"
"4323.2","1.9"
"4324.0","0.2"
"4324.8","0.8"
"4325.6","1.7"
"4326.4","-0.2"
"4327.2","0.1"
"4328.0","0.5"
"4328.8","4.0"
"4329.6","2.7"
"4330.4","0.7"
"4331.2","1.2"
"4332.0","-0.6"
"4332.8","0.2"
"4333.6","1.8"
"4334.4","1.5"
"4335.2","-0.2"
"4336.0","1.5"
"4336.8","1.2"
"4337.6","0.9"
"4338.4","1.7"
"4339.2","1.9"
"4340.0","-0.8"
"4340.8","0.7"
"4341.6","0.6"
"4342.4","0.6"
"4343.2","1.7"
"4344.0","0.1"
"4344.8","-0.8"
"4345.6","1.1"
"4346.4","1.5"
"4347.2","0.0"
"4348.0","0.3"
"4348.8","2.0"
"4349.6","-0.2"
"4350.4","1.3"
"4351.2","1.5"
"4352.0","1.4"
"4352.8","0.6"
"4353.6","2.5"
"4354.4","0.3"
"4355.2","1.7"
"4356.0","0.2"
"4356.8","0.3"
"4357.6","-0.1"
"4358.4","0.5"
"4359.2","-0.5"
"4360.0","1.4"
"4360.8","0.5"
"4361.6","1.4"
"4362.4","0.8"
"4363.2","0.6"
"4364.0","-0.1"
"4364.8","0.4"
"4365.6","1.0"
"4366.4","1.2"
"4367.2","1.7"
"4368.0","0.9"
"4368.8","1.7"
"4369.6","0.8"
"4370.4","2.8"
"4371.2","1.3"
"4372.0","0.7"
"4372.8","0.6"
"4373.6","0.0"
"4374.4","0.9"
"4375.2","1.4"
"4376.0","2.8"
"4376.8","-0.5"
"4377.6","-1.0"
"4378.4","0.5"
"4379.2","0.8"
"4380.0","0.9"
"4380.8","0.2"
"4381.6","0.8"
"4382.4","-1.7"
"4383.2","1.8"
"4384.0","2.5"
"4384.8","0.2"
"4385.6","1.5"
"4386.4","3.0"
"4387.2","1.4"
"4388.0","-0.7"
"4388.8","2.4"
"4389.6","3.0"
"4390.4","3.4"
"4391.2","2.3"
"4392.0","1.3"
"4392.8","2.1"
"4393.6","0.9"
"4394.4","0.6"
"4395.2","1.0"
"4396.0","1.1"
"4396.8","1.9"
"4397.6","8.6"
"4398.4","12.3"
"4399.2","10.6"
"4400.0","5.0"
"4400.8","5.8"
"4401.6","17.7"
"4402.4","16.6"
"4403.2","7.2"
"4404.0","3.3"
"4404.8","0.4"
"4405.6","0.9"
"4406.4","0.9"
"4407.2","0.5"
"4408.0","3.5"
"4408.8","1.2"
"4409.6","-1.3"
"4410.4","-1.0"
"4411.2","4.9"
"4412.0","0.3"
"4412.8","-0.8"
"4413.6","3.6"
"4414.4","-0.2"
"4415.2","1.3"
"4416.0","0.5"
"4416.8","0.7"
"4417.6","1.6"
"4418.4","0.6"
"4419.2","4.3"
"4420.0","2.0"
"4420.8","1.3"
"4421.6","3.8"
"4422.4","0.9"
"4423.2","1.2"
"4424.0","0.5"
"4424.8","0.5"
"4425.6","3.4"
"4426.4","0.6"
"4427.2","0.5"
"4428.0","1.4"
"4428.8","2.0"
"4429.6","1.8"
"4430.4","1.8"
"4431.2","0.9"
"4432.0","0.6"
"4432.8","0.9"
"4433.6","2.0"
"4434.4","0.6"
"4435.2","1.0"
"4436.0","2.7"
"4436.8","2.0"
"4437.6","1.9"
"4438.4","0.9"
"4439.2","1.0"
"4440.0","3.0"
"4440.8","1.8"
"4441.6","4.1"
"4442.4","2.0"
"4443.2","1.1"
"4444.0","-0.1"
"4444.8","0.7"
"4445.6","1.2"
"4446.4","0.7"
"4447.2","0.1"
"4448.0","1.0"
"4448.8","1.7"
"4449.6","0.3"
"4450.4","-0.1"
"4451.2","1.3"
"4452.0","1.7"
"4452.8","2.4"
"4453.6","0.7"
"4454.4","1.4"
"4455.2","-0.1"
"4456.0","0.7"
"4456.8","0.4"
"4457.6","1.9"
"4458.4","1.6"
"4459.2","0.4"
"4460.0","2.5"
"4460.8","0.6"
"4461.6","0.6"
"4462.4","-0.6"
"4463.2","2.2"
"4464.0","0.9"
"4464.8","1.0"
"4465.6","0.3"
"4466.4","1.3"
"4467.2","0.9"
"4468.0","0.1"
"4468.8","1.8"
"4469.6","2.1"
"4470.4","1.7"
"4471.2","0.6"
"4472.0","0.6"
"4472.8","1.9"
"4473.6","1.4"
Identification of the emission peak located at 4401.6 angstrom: [O II]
